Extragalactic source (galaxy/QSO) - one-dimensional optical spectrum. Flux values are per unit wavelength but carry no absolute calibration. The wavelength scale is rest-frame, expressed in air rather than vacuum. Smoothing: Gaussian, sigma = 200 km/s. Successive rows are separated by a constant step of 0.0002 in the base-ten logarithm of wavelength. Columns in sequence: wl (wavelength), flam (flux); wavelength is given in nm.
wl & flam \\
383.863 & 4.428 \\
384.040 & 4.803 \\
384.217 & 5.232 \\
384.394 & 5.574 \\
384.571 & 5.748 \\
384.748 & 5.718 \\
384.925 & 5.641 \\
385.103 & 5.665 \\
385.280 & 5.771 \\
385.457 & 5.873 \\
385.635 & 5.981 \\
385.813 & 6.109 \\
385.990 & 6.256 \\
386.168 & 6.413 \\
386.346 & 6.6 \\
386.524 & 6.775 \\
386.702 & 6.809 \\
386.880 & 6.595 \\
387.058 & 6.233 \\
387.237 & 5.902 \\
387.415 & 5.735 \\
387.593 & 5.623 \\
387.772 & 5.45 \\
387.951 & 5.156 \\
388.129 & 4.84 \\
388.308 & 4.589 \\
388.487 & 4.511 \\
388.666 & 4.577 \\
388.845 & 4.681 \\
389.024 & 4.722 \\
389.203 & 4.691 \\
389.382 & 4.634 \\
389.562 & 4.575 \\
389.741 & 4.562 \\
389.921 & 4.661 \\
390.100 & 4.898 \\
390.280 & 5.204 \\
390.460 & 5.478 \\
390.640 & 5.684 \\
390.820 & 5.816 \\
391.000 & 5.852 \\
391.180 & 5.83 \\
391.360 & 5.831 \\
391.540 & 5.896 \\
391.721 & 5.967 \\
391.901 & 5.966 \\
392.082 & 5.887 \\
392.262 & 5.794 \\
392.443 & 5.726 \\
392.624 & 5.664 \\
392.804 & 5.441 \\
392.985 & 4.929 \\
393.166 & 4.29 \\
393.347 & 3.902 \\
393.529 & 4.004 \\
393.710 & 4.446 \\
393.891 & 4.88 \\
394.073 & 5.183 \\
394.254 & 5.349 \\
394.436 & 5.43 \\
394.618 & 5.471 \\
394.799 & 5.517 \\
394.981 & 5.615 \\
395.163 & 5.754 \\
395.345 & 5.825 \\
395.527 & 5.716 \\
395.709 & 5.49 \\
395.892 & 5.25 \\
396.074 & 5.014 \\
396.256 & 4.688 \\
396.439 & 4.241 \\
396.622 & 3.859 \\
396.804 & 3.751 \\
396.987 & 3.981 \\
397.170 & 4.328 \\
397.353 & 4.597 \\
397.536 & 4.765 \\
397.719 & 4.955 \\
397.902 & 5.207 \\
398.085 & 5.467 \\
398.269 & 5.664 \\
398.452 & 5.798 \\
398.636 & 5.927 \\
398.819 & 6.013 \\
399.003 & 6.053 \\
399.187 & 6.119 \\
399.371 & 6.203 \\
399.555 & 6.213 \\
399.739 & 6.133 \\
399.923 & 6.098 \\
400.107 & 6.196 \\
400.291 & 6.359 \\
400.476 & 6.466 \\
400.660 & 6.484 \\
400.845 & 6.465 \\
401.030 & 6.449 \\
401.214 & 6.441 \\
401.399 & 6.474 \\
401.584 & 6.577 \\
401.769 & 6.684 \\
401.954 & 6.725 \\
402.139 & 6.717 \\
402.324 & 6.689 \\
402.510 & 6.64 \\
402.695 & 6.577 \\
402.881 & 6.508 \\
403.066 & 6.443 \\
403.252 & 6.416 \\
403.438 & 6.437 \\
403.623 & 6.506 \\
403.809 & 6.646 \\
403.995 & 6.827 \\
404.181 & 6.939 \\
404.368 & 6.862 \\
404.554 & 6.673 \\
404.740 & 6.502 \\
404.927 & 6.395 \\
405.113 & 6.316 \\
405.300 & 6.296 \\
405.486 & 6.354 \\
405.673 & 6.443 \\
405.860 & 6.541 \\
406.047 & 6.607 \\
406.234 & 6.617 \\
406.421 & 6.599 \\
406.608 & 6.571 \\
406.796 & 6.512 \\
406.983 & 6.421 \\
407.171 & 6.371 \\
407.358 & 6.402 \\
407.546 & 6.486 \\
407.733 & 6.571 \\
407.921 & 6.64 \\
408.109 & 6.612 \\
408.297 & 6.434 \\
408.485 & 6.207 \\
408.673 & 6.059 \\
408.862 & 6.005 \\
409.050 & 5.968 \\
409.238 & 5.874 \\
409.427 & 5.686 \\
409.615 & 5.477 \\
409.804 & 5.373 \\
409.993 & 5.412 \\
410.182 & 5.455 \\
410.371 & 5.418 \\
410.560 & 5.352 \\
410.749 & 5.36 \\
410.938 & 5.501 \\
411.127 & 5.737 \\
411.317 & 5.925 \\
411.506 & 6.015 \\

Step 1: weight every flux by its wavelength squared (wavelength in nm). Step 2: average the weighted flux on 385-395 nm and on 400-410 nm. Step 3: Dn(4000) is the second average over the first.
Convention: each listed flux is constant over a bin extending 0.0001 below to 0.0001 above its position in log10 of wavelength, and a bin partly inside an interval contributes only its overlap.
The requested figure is 1.3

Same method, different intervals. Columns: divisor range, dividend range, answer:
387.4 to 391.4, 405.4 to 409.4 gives 1.37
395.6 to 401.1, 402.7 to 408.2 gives 1.24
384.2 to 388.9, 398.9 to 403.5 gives 1.21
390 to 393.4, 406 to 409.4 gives 1.26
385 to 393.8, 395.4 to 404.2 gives 1.14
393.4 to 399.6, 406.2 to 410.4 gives 1.25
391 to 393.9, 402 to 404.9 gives 1.32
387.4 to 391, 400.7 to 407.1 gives 1.41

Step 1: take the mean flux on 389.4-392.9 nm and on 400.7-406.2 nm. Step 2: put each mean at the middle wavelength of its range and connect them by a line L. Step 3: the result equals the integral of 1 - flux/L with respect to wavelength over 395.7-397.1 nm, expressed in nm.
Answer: 0.35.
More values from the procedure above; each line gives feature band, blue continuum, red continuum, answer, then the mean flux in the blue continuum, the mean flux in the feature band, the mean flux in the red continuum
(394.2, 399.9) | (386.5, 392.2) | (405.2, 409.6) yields 0.49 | 5.41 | 5.31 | 6.34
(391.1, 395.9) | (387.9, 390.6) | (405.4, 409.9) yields -0.22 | 4.8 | 5.37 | 6.28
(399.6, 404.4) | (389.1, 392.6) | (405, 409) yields -0.32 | 5.42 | 6.52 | 6.43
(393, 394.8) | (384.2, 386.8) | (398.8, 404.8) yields 0.42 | 6.04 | 4.82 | 6.48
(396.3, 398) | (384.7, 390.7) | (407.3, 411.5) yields 0.37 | 5.48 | 4.42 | 5.9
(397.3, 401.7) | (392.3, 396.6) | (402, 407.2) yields -0.11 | 5.11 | 5.98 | 6.55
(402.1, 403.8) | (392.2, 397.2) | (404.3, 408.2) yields -0.13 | 4.99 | 6.55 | 6.51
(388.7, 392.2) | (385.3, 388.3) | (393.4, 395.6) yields 0.20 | 5.98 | 5.3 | 5.24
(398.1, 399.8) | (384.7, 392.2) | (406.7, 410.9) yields -0.06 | 5.56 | 5.98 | 6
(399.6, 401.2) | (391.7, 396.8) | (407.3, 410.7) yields -0.25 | 5.15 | 6.34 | 5.95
